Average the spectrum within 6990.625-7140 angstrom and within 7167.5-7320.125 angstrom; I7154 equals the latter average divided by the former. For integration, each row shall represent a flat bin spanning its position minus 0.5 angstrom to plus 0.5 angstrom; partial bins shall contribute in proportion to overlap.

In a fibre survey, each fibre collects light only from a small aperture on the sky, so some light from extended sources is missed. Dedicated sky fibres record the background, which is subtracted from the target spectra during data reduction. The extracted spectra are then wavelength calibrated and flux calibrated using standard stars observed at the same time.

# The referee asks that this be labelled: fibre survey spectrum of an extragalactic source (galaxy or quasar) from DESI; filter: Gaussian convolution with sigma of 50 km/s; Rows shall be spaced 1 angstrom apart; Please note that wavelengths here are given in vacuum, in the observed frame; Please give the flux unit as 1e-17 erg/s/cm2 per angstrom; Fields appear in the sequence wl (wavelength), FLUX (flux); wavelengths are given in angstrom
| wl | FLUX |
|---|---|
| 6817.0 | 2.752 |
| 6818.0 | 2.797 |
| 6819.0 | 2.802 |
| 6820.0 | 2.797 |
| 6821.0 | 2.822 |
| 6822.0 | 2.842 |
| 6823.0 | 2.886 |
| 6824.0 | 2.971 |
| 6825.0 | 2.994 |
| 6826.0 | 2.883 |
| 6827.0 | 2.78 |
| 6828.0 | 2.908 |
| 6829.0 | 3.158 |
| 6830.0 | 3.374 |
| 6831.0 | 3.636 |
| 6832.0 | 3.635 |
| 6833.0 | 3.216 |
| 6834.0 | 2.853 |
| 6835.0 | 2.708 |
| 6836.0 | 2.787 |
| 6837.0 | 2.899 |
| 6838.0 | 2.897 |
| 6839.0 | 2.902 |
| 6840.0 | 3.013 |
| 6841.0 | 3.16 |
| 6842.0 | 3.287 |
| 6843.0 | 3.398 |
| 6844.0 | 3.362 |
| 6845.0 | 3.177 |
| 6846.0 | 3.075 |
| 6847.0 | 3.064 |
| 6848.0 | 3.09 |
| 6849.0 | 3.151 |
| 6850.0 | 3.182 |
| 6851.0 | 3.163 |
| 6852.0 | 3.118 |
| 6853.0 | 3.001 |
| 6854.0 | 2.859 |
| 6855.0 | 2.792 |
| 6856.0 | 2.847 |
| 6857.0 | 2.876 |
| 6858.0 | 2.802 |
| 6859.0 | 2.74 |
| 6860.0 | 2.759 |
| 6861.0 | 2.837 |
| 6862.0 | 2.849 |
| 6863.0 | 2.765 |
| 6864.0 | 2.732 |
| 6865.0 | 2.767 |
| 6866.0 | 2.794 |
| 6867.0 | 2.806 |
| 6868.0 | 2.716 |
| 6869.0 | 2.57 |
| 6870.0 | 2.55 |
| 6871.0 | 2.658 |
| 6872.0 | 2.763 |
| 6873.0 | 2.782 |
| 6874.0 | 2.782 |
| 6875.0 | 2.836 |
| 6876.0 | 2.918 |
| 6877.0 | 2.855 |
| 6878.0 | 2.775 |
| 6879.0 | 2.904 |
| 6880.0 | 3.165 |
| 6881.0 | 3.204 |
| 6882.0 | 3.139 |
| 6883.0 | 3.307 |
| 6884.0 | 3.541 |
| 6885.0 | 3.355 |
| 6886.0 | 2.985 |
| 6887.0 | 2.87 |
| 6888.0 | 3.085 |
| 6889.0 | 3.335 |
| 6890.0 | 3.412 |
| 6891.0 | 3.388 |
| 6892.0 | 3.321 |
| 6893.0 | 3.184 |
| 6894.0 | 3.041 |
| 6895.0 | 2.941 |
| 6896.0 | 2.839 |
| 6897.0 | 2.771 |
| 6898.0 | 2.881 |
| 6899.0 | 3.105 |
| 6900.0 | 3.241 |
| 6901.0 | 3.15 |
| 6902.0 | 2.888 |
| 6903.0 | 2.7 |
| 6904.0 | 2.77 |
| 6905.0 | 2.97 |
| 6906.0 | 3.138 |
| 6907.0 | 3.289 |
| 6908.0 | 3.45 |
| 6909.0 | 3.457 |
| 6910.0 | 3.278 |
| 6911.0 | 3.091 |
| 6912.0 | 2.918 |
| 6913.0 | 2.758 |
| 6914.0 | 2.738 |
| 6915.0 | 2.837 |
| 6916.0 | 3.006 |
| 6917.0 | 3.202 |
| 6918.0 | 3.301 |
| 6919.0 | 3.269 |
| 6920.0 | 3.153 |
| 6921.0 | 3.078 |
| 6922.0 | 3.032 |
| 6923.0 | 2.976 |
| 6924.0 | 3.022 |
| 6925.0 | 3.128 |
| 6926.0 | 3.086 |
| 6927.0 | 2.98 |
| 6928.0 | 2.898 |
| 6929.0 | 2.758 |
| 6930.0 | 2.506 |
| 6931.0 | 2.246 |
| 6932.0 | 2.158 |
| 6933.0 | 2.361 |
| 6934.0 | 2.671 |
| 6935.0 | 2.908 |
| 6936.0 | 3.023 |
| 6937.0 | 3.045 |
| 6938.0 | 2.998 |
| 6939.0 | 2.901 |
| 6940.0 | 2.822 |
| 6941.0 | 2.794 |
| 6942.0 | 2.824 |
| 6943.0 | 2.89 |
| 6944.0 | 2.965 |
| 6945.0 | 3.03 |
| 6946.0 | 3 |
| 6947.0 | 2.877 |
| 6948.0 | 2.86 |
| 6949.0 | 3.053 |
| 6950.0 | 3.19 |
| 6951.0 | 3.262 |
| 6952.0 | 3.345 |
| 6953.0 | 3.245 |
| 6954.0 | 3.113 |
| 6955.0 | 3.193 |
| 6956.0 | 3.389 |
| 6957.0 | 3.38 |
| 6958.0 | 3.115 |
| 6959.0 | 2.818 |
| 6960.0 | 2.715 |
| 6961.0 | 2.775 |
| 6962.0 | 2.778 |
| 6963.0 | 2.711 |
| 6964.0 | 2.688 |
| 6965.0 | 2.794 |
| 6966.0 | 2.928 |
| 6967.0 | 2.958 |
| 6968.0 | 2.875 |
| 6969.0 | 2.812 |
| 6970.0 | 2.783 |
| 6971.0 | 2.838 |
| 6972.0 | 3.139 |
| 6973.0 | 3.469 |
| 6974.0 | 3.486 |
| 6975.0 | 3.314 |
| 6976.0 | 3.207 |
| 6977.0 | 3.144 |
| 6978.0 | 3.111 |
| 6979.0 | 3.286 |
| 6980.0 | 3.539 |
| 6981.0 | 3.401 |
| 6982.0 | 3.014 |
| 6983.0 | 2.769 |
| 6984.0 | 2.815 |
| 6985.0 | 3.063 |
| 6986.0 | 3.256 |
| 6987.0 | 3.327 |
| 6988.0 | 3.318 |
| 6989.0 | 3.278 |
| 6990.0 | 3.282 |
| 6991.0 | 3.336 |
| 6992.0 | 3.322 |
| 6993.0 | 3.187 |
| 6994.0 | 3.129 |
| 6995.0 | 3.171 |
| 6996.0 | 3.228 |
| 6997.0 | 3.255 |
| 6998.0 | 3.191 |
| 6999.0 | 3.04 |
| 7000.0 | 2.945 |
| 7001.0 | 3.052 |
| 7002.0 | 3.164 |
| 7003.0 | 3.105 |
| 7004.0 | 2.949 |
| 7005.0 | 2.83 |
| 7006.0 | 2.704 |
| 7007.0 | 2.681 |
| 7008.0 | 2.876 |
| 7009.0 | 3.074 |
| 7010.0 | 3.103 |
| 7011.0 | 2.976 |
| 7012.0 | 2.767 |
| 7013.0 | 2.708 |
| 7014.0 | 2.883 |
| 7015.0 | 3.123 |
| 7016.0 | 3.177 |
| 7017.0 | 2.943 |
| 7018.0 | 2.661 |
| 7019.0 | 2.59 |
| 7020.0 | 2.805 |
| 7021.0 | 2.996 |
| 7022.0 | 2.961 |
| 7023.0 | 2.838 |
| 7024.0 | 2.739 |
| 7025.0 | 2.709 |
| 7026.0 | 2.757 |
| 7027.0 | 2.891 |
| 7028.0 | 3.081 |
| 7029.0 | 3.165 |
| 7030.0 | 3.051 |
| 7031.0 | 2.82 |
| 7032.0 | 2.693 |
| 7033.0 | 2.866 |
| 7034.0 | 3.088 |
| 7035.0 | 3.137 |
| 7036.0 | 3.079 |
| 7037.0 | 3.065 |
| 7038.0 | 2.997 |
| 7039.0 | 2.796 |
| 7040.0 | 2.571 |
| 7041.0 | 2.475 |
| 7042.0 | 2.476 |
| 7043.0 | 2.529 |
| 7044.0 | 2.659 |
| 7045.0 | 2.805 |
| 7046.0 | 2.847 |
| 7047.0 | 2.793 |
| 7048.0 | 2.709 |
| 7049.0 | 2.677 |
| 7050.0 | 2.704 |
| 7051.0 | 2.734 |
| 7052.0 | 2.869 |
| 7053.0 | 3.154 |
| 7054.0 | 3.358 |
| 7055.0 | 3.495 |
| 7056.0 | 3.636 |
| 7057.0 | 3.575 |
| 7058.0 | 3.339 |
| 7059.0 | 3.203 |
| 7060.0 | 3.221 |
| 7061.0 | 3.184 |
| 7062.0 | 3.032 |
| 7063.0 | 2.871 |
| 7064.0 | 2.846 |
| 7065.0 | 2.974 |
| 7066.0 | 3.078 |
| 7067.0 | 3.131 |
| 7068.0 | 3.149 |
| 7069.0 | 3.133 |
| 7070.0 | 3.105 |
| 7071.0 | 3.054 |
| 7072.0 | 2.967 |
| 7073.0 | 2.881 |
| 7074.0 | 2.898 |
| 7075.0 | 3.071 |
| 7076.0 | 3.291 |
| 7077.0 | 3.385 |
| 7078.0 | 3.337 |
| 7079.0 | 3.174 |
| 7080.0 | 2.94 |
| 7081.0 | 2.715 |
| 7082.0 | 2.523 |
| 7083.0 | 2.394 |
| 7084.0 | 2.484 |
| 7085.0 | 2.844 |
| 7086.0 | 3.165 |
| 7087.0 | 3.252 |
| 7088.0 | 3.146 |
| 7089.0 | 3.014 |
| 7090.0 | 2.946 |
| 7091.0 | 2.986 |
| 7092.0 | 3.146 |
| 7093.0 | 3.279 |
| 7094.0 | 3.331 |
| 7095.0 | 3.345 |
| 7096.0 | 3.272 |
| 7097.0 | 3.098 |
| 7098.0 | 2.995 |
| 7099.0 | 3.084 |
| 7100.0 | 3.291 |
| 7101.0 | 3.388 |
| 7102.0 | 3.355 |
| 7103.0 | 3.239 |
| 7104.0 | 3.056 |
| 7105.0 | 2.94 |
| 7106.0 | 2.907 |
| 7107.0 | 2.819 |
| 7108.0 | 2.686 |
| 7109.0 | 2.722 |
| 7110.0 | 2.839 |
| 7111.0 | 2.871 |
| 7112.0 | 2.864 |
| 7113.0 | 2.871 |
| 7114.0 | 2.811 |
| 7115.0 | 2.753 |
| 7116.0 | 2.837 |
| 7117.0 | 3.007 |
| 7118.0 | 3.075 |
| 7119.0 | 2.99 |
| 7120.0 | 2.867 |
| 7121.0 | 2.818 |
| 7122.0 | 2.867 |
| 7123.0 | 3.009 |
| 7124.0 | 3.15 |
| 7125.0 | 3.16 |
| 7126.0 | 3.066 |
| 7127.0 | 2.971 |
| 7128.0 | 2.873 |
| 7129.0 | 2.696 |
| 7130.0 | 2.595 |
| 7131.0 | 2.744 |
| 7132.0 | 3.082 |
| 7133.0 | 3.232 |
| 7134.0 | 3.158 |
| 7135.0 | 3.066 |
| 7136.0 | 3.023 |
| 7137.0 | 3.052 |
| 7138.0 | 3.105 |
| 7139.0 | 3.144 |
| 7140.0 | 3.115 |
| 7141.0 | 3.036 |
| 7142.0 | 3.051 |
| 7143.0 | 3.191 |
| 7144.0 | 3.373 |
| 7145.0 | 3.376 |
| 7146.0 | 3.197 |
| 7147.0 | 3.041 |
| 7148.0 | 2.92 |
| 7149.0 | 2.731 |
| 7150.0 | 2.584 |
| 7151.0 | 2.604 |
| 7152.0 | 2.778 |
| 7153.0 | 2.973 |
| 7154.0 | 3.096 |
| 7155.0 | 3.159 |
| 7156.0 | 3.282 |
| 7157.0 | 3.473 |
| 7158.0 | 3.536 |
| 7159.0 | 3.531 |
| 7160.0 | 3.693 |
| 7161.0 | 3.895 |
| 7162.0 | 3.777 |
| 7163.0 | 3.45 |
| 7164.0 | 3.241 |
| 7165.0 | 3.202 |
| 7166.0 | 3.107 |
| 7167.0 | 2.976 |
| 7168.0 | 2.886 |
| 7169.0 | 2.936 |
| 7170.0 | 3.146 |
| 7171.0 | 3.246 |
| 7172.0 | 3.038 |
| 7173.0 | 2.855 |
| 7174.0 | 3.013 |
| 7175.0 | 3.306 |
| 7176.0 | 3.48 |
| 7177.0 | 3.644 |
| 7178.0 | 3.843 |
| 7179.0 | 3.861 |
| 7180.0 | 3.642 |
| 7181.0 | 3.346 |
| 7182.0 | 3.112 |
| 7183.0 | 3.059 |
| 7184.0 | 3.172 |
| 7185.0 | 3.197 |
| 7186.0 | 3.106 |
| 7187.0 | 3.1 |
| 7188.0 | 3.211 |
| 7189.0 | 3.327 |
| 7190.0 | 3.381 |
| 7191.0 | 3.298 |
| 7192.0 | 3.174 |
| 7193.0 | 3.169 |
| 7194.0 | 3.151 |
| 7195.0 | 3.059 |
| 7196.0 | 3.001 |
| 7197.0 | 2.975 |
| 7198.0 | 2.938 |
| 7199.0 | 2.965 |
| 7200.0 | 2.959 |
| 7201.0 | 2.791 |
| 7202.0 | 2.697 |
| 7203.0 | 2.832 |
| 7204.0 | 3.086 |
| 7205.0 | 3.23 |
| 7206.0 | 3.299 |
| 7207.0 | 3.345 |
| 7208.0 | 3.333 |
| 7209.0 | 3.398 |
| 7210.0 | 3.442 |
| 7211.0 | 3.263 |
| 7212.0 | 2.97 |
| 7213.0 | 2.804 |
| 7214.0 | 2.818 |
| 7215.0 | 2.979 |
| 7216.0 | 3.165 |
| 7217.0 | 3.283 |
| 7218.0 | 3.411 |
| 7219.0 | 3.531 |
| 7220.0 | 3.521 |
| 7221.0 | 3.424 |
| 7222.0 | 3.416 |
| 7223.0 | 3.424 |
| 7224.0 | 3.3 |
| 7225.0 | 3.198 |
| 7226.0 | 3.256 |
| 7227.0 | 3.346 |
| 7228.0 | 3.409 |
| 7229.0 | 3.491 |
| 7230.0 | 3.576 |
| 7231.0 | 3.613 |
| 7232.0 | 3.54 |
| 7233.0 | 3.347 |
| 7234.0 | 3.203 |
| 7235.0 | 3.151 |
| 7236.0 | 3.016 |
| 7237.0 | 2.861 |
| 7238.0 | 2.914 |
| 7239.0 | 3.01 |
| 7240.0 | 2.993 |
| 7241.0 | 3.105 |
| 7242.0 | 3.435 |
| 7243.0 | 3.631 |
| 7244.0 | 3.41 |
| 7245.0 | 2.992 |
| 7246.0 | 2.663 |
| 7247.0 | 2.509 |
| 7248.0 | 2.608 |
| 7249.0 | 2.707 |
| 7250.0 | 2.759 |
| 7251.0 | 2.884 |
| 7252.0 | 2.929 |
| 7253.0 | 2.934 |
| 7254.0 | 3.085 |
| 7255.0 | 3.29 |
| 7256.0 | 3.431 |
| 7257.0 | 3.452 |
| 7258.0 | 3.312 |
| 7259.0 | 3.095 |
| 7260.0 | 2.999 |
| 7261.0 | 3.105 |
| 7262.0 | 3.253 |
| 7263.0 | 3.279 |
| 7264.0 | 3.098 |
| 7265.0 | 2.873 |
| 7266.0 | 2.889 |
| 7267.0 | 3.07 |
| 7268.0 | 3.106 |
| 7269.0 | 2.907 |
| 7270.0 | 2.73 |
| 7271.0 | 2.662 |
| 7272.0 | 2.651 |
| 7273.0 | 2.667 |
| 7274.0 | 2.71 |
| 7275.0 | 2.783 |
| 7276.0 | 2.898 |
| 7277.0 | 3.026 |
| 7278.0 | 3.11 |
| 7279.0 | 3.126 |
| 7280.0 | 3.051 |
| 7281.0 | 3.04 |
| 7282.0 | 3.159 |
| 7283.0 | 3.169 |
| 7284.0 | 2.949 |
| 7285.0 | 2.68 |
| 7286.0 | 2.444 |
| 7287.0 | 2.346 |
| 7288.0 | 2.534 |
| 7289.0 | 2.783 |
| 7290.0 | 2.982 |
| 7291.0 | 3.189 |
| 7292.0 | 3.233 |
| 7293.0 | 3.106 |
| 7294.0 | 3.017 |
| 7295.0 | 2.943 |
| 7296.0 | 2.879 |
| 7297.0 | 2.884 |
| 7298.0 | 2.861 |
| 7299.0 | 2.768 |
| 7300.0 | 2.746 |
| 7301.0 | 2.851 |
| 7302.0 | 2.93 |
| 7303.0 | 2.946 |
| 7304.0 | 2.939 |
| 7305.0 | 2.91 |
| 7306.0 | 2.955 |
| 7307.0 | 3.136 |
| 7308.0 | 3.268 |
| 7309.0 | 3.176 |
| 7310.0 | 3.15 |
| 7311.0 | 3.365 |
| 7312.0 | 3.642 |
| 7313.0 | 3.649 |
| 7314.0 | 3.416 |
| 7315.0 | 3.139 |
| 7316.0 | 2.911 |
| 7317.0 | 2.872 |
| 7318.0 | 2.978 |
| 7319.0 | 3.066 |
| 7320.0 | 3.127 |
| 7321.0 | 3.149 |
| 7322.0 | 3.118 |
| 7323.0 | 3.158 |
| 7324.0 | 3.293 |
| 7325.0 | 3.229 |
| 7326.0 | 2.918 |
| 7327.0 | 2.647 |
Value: 1.04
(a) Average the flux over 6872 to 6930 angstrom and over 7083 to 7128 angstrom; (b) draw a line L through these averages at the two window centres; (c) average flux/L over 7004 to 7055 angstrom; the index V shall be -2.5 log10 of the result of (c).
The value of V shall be 0.06 mag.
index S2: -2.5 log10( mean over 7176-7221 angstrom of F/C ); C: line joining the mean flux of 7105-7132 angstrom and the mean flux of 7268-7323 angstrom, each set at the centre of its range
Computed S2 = -0.10 mag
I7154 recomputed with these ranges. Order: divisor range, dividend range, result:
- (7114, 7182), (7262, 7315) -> 0.95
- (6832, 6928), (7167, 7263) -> 1.06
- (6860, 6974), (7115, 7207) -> 1.05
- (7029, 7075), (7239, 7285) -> 1.01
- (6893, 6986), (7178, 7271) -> 1.05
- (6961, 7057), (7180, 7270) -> 1.05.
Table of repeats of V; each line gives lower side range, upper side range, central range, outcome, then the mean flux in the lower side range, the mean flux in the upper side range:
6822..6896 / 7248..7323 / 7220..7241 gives -0.09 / 3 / 3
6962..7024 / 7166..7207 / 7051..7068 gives -0.03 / 3.03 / 3.16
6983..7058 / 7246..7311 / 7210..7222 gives -0.09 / 2.98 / 2.95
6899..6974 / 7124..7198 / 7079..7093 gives 0.07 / 2.97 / 3.16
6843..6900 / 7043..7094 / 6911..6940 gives 0.04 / 2.98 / 3.02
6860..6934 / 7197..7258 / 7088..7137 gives 0.03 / 2.96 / 3.16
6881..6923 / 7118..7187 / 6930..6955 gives 0.08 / 3.1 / 3.15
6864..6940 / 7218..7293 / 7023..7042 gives 0.05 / 2.97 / 3.07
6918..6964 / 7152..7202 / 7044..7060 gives 0.01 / 2.94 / 3.23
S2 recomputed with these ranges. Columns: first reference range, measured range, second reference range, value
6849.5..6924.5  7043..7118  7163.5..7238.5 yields 0.04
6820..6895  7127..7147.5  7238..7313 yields -0.02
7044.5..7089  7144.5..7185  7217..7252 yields -0.04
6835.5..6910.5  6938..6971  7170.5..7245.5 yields 0.03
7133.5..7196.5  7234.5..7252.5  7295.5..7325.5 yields 0.06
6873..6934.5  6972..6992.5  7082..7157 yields -0.08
